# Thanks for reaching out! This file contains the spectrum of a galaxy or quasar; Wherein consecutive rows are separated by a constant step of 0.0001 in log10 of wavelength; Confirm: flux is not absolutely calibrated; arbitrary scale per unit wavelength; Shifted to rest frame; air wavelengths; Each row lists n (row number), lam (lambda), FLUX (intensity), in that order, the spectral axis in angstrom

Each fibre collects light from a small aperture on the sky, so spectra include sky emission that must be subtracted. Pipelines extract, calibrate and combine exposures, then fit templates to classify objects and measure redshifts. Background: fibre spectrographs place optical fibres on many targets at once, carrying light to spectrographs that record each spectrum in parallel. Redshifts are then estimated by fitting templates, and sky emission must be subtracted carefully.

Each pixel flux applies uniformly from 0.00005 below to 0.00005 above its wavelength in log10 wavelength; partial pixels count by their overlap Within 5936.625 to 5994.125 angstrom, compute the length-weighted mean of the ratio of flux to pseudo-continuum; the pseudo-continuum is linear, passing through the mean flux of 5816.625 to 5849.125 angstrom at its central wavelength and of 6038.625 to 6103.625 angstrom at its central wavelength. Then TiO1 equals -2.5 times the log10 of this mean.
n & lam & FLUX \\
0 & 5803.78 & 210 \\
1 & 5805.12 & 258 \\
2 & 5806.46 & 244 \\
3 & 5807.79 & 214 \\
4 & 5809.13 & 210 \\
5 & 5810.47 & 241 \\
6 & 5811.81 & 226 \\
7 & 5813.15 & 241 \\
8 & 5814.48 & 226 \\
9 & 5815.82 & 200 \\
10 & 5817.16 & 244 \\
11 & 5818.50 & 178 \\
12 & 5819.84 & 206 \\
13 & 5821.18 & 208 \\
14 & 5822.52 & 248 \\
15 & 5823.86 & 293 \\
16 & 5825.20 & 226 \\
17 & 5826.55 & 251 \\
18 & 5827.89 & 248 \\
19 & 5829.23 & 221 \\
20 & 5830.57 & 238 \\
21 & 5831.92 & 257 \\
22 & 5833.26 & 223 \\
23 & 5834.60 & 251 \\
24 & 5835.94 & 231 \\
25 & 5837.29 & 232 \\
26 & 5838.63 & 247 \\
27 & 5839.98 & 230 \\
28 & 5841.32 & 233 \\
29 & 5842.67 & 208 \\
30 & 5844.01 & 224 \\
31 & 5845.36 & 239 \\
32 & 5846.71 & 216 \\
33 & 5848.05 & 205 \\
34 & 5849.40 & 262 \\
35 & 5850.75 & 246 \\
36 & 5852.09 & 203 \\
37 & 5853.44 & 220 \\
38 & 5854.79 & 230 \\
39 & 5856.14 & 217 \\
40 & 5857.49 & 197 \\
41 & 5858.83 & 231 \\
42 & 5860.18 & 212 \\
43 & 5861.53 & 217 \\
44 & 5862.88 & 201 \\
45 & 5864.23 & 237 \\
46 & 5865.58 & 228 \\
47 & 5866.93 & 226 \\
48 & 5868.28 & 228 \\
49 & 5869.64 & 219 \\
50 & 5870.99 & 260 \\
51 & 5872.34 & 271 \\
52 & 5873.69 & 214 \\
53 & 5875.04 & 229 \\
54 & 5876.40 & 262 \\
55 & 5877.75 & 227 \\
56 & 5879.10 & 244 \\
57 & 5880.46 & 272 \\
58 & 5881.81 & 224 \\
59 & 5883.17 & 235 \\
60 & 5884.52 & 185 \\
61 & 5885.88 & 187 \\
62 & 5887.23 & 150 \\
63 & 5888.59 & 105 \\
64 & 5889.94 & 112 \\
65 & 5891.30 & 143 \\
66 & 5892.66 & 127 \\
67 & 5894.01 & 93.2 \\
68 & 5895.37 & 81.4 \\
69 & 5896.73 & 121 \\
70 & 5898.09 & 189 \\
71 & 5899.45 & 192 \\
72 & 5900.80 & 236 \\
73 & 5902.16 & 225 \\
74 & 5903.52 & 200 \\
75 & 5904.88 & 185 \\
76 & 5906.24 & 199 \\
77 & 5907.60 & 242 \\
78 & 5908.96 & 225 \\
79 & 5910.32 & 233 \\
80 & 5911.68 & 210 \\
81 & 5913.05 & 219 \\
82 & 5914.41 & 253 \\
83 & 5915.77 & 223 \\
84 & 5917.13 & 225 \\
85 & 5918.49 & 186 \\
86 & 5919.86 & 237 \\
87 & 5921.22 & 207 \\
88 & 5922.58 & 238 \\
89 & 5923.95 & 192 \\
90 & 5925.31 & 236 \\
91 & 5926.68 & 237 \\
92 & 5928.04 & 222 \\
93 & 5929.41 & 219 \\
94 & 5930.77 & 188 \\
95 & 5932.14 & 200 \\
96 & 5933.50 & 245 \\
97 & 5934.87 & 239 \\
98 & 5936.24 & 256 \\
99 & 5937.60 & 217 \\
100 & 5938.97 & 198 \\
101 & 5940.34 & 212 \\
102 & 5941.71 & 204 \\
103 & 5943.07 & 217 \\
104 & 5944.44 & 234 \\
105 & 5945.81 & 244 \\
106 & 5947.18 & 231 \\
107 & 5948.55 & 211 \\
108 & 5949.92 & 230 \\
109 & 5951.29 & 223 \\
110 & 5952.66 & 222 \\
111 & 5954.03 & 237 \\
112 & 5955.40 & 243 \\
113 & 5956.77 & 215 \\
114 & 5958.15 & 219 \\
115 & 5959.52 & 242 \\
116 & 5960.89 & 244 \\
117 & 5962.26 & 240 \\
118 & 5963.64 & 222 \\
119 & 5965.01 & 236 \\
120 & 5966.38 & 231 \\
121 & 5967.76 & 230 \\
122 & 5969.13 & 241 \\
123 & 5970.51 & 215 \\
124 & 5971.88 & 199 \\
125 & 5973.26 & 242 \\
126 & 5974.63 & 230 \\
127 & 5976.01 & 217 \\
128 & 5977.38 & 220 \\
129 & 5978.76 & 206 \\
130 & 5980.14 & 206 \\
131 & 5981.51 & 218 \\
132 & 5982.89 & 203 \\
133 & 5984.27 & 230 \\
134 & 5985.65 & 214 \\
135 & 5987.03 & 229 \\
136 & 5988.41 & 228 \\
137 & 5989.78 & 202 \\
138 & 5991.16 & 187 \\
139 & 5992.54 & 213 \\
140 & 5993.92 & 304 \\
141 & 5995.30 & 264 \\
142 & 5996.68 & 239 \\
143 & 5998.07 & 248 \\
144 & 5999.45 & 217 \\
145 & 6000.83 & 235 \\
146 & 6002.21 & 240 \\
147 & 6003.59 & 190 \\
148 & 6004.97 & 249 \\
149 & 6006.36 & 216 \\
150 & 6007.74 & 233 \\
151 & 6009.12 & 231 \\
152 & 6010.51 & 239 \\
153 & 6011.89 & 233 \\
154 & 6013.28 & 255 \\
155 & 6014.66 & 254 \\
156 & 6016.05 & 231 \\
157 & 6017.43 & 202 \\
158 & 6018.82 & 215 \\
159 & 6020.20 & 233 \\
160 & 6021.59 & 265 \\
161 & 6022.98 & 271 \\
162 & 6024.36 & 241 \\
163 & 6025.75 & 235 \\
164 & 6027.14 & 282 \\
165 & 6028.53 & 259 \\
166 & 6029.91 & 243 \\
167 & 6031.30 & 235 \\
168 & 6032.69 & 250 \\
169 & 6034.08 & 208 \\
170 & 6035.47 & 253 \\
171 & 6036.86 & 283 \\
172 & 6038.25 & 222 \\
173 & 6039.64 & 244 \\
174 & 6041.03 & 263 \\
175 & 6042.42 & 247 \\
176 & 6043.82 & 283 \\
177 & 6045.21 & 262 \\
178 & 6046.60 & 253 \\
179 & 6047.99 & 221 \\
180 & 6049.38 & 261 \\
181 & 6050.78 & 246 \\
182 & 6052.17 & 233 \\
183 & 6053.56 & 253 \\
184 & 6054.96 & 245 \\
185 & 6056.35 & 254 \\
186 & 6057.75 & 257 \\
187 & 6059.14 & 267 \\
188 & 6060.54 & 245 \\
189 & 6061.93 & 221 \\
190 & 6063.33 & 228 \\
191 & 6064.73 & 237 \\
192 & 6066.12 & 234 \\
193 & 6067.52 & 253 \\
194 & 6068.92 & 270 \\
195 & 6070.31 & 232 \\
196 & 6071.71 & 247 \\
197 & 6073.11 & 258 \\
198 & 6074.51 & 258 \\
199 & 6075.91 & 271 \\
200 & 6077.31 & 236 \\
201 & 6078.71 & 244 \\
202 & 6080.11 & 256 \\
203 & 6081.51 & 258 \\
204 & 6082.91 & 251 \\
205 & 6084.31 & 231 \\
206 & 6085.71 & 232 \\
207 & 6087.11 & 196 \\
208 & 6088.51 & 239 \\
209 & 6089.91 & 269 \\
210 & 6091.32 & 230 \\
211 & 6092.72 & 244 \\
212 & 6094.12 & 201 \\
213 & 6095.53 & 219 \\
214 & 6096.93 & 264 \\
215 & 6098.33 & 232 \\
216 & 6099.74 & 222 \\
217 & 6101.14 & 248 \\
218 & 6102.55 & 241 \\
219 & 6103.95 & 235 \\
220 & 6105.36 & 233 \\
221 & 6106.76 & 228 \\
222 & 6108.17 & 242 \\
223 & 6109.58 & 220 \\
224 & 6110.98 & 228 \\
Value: 0.07 mag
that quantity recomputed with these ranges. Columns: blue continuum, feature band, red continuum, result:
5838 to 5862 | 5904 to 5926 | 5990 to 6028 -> 0.05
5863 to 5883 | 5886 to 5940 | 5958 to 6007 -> 0.18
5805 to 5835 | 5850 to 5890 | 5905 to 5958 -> 0.05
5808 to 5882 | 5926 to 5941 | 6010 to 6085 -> 0.08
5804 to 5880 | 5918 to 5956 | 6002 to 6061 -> 0.07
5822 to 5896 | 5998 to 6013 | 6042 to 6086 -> 0.04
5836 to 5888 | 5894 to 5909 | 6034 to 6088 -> 0.24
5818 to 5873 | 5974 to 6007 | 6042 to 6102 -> 0.07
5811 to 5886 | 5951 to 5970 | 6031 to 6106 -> 0.02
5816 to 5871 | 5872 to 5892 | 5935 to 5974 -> 0.13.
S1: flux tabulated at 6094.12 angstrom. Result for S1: 201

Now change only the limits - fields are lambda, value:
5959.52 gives 242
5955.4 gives 243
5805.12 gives 258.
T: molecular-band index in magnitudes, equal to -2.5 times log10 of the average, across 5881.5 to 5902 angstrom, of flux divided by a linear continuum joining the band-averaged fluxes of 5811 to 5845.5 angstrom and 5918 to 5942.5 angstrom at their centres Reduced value 0.37 mag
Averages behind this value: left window 232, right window 219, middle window 159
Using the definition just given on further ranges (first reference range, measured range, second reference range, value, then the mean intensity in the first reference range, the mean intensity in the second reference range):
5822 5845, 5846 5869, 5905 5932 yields 0.05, 239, 219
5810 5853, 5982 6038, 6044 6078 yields 0.04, 231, 248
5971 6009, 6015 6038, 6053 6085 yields -0.04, 225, 248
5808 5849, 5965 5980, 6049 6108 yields 0.07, 230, 242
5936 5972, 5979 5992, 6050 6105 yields 0.09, 227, 242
